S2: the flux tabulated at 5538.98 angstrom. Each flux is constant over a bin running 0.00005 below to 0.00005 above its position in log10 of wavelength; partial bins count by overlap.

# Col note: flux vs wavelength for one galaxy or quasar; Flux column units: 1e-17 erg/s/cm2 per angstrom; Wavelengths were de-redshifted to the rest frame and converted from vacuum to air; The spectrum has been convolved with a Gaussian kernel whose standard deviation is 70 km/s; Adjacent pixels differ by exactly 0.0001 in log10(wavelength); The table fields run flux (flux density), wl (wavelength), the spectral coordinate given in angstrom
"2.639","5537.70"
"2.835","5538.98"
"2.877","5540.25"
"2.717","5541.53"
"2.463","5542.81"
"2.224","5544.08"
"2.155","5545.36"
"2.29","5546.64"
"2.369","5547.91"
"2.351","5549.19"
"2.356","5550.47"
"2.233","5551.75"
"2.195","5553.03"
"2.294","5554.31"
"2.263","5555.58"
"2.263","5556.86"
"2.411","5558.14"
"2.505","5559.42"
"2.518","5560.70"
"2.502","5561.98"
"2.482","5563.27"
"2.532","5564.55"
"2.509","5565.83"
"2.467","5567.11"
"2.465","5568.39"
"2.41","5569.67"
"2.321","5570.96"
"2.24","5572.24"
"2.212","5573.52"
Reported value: 2.835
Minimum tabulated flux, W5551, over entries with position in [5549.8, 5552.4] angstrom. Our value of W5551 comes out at 2.233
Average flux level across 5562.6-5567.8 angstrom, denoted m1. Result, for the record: 2.5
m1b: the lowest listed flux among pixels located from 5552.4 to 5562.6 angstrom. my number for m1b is 2.195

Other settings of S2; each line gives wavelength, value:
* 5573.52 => 2.212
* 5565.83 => 2.509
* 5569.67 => 2.41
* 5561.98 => 2.502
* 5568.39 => 2.465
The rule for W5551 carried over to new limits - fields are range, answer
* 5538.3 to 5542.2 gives 2.717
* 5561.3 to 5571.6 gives 2.321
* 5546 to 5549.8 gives 2.29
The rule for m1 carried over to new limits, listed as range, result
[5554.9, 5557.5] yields 2.27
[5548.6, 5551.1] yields 2.35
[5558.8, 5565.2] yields 2.51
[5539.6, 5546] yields 2.49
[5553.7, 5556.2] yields 2.29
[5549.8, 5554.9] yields 2.27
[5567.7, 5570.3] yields 2.44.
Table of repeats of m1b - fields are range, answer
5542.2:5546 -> 2.155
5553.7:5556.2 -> 2.263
